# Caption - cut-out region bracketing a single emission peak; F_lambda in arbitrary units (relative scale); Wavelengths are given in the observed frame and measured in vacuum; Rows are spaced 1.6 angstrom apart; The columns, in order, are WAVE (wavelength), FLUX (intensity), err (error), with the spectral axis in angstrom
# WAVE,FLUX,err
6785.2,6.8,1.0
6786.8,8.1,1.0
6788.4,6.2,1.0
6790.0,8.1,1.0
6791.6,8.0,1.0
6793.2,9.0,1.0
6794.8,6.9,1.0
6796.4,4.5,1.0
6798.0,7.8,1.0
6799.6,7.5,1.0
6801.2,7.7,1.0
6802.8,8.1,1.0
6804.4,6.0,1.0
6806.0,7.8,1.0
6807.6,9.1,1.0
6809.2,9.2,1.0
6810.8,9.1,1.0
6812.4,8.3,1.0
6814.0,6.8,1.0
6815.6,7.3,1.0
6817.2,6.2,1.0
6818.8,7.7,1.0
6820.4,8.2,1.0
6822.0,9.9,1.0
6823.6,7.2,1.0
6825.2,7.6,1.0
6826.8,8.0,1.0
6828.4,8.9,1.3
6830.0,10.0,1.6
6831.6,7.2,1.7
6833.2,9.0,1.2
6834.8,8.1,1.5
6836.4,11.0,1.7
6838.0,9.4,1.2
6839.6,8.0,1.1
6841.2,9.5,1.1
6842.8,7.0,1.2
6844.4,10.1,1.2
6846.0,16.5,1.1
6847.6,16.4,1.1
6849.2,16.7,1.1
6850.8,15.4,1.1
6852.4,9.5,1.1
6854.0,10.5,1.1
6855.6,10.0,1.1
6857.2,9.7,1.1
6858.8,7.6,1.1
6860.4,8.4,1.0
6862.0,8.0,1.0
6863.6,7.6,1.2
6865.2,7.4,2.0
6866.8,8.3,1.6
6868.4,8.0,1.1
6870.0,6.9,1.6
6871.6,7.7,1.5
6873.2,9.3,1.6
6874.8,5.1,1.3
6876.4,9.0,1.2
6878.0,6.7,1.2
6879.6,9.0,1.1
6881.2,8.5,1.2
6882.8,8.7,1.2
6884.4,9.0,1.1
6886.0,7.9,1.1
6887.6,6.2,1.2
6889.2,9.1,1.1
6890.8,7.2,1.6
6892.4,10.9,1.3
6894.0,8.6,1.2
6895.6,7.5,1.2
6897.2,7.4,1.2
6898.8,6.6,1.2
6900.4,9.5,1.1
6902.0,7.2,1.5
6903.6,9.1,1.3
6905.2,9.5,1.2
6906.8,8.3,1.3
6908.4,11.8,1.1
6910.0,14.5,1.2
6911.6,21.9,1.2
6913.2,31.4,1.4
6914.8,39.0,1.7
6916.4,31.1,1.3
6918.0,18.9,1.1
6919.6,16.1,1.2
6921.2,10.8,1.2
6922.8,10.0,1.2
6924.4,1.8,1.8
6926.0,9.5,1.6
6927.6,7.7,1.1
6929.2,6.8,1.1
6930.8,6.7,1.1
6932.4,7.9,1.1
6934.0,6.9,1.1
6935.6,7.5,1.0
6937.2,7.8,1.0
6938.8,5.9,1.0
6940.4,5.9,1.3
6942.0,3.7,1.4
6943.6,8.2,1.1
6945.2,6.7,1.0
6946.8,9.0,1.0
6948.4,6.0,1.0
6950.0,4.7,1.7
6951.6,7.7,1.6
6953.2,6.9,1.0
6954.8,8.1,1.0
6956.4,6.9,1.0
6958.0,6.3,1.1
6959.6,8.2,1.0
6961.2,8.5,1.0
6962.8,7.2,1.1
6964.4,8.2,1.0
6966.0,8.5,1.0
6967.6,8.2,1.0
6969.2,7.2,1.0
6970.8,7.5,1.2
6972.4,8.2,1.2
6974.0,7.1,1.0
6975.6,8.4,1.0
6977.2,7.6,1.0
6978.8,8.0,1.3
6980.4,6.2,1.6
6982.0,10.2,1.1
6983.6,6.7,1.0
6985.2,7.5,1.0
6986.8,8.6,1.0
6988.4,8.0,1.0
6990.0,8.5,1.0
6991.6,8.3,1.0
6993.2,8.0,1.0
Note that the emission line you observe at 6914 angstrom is [O III]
